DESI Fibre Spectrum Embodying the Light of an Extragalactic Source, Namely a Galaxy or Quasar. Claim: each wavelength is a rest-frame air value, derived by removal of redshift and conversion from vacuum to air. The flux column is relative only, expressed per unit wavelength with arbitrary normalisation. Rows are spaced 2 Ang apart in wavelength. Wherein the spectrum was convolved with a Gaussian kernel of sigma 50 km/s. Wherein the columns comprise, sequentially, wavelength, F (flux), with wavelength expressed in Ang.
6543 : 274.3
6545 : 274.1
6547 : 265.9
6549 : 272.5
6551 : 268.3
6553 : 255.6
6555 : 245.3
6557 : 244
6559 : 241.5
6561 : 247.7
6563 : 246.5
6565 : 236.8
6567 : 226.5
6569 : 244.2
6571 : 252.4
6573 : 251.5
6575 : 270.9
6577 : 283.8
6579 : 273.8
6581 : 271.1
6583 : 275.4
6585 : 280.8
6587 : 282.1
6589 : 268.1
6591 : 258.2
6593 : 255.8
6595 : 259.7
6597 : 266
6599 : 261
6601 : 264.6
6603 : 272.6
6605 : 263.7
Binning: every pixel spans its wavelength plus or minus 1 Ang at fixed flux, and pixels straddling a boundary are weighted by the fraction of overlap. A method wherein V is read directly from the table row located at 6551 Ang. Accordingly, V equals 268.3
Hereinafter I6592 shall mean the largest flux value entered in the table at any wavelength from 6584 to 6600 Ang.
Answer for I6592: 282.1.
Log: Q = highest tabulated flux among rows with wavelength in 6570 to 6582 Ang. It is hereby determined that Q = 283.8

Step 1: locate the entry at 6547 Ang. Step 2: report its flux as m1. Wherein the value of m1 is 265.9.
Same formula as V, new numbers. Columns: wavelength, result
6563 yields 246.5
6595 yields 259.7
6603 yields 272.6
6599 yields 261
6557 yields 244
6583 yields 275.4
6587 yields 282.1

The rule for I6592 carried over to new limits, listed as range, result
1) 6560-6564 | 247.7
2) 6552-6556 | 255.6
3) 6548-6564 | 272.5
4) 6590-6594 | 258.2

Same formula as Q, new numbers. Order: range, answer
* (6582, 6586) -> 280.8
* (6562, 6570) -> 246.5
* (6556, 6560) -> 244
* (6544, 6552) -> 274.1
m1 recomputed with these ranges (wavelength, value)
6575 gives 270.9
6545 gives 274.1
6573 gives 251.5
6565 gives 236.8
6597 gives 266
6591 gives 258.2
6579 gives 273.8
